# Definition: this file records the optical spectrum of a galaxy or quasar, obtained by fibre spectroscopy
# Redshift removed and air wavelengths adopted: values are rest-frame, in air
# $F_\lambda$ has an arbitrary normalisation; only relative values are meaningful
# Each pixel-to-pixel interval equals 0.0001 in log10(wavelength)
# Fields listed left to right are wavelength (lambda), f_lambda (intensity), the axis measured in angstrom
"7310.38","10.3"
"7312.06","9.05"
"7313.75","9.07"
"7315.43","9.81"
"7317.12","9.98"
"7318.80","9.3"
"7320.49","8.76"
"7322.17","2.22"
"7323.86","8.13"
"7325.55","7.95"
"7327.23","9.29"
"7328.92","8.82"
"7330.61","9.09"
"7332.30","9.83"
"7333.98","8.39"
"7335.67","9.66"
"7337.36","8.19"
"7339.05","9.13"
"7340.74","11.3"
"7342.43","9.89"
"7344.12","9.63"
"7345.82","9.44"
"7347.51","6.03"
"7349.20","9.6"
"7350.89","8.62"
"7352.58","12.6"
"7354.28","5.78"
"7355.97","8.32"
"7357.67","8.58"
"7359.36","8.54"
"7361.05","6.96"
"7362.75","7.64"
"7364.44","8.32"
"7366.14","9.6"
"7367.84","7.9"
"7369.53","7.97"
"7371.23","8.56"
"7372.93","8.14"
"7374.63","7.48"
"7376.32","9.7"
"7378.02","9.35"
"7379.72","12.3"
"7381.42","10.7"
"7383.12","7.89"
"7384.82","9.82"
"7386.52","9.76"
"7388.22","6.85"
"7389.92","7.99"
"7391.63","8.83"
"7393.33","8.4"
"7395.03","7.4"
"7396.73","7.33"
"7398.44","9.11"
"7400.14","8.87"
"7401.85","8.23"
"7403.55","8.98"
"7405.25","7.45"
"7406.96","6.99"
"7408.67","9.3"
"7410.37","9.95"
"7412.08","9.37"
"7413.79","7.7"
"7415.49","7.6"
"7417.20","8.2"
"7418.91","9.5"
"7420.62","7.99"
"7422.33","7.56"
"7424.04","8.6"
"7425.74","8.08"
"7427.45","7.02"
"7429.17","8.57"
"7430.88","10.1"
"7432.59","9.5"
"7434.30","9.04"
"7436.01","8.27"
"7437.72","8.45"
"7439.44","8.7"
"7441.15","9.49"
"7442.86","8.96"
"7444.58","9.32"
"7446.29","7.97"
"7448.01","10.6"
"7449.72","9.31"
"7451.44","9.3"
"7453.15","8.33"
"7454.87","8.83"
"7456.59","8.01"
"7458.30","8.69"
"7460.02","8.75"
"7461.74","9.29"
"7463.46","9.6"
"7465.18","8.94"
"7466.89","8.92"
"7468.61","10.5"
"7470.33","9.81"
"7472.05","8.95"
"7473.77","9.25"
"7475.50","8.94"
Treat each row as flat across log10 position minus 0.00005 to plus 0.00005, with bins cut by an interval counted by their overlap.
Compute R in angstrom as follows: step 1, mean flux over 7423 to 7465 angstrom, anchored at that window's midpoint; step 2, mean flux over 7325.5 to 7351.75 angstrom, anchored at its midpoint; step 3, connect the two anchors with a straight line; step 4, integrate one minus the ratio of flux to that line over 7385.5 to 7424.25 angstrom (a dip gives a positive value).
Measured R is 2.6 angstrom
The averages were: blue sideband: 9.09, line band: 8.35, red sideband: 8.86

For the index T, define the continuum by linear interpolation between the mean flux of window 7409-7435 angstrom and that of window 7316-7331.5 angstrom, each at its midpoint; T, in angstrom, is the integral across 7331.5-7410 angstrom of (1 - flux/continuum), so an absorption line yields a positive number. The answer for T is -3.2 angstrom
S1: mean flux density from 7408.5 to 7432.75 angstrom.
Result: 8.56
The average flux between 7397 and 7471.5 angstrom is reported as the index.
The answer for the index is 8.78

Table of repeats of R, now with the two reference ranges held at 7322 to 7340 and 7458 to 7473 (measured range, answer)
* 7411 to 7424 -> 0.99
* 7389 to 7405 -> 1.04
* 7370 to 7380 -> -0.32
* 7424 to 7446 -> 0.85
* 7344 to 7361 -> 0.05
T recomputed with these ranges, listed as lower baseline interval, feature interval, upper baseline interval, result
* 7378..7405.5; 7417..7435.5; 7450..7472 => 0.77 angstrom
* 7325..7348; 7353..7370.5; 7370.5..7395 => 1.81 angstrom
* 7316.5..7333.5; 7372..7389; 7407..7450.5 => -1.32 angstrom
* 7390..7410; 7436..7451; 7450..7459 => -0.80 angstrom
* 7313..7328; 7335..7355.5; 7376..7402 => -1.54 angstrom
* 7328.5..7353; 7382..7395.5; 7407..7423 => 0.53 angstrom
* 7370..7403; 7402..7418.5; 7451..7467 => 0.71 angstrom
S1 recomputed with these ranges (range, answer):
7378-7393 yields 9.24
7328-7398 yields 8.79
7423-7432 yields 8.49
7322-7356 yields 8.8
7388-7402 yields 8.16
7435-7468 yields 8.95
